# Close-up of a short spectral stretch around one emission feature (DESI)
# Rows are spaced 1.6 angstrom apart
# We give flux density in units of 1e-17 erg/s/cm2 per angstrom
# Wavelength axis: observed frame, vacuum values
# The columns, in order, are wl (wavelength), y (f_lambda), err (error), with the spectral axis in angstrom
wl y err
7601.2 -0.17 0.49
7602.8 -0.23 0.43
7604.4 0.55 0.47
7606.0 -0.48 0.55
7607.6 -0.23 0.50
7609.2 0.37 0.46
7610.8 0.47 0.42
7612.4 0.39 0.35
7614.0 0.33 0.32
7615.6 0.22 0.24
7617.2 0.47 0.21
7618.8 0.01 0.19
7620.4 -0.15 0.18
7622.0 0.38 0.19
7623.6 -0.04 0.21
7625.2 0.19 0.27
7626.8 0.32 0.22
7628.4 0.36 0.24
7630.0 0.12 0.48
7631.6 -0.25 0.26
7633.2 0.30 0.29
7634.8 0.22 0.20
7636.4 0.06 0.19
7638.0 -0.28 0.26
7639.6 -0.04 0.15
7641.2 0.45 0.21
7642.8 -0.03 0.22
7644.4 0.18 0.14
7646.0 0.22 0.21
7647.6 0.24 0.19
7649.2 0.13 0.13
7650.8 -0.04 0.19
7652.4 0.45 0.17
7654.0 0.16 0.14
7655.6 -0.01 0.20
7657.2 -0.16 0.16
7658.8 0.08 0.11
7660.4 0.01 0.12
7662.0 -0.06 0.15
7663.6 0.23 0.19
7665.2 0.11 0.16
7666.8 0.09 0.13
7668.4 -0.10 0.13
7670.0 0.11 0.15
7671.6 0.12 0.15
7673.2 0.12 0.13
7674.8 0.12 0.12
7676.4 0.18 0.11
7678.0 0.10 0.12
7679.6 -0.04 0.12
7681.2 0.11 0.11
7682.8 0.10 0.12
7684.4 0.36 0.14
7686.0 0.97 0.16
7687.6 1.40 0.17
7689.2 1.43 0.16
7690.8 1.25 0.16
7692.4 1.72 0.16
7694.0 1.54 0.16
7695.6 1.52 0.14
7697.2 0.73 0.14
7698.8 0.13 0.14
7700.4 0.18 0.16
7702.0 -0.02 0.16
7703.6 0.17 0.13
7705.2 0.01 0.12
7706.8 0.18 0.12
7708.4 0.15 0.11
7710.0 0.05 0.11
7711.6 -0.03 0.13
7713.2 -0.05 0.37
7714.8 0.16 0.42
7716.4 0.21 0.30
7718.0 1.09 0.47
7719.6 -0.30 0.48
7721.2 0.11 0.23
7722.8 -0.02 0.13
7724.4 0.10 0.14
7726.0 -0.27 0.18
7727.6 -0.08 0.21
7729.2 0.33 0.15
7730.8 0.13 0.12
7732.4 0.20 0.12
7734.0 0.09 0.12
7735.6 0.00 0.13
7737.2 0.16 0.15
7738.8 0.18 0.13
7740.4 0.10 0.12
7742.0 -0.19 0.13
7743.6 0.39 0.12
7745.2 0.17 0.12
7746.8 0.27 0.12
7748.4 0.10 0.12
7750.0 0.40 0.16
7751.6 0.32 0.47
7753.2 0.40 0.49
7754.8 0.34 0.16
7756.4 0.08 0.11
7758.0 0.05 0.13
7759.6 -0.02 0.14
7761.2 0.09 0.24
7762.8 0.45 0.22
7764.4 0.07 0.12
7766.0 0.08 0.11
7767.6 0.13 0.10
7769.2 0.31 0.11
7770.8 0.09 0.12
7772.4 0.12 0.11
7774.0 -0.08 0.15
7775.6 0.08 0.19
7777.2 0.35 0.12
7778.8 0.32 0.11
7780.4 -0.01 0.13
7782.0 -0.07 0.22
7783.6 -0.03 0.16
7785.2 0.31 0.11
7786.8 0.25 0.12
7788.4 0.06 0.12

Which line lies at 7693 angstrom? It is [O II]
